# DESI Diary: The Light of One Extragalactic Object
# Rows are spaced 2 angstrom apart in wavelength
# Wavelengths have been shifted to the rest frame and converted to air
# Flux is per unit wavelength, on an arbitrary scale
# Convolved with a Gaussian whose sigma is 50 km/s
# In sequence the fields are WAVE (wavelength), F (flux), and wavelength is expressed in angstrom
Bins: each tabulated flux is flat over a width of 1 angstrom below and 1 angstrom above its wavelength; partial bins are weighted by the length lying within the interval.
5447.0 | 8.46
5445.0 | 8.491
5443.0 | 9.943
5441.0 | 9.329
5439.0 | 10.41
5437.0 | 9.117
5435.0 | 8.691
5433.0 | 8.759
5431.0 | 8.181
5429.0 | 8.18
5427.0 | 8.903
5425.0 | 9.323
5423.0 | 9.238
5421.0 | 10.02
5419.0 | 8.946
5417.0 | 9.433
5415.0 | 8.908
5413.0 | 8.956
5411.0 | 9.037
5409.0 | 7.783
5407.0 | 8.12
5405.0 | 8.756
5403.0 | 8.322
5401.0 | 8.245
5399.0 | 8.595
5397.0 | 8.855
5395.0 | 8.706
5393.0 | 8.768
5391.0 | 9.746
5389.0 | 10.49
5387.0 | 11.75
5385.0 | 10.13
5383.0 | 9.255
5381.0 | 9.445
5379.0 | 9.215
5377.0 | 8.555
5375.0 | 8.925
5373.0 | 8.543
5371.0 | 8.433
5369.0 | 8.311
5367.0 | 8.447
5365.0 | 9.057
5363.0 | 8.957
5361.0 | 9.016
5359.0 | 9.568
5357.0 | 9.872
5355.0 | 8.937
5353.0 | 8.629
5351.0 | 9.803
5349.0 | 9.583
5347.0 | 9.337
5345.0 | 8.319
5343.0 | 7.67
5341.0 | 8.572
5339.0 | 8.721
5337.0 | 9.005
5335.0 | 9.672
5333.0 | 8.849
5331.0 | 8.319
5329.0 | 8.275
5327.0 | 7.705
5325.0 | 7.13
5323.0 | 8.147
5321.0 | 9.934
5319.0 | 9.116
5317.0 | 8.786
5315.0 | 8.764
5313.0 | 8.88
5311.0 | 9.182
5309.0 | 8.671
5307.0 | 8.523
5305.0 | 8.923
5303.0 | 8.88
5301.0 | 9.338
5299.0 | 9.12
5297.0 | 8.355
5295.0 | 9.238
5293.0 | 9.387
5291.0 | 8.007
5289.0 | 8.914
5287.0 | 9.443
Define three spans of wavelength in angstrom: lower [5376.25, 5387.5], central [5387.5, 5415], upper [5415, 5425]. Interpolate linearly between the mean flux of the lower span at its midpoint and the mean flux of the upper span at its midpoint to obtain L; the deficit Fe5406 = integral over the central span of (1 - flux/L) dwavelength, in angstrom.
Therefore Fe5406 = 1.88 angstrom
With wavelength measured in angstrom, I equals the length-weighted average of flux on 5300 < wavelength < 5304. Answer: 9.11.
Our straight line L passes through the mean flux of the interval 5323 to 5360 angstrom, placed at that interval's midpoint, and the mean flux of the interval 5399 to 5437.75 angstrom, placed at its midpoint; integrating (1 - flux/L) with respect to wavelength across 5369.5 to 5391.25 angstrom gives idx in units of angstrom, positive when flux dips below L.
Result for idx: -1.7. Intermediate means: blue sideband 8.76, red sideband 8.78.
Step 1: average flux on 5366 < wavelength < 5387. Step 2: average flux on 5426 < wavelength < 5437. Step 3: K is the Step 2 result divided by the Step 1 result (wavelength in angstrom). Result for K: 0.95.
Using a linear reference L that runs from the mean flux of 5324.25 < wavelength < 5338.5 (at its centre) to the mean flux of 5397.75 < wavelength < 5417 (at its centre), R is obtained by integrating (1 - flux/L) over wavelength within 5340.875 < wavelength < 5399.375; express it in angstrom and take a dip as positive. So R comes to -4.2 angstrom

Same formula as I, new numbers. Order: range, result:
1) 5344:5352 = 9.26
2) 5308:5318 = 8.86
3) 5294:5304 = 8.99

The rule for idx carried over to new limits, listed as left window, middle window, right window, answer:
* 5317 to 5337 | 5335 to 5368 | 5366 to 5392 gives -0.2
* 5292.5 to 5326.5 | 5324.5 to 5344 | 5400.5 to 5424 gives 0.9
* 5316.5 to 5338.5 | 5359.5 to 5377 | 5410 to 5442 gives 0.2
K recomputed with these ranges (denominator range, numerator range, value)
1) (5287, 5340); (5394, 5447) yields 1.01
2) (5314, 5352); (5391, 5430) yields 1.01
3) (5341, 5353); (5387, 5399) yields 1.06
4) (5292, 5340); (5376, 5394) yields 1.10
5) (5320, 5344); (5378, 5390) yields 1.18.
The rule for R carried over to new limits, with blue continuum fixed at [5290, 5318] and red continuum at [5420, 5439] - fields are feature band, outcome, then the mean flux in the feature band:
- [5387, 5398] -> -0.7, 9.53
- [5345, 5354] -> -0.3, 9.22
